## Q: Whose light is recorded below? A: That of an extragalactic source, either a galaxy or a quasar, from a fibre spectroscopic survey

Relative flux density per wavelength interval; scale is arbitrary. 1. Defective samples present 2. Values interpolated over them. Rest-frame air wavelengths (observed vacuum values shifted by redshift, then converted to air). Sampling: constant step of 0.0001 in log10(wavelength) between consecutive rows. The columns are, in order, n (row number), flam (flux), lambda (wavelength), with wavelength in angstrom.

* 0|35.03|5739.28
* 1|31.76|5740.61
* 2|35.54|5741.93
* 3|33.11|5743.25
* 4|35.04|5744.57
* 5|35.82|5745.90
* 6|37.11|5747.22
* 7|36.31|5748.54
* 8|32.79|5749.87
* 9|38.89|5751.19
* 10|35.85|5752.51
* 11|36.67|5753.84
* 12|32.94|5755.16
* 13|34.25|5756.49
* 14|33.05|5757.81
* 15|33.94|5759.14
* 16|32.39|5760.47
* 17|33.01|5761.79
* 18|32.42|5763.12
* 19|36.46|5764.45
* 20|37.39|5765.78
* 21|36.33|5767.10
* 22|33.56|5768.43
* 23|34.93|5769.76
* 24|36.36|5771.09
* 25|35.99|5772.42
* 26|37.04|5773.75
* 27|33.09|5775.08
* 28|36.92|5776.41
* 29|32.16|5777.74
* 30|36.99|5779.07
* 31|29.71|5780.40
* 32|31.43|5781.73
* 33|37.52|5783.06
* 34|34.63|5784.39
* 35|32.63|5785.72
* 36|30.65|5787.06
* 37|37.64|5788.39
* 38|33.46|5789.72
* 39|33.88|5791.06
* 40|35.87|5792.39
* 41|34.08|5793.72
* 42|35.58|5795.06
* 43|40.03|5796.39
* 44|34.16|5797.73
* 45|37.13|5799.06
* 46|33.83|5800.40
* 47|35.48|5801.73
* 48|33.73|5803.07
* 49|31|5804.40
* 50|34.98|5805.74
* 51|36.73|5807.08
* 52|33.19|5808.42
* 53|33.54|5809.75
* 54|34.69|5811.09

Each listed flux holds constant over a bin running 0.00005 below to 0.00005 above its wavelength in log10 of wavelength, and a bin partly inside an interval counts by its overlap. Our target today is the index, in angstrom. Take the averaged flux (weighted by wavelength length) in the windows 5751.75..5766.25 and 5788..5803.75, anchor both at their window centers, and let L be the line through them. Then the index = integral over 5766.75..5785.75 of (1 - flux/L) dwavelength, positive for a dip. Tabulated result 0.1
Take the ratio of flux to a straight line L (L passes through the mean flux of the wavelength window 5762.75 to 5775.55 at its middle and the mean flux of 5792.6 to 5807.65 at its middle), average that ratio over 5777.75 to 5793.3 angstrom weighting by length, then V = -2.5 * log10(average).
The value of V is 0.04 mag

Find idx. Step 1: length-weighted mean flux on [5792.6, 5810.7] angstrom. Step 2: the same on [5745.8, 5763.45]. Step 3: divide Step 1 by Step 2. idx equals 1.0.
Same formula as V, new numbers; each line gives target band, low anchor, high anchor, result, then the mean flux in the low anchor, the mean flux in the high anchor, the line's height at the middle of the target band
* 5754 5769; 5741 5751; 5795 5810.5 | 0.03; 35.2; 34.9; 35.1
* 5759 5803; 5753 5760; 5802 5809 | -0.02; 34.1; 34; 34.1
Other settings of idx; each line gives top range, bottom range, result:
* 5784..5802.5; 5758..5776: 1.00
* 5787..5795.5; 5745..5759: 0.98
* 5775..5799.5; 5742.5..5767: 0.99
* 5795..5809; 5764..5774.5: 0.97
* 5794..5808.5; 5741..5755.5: 0.99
